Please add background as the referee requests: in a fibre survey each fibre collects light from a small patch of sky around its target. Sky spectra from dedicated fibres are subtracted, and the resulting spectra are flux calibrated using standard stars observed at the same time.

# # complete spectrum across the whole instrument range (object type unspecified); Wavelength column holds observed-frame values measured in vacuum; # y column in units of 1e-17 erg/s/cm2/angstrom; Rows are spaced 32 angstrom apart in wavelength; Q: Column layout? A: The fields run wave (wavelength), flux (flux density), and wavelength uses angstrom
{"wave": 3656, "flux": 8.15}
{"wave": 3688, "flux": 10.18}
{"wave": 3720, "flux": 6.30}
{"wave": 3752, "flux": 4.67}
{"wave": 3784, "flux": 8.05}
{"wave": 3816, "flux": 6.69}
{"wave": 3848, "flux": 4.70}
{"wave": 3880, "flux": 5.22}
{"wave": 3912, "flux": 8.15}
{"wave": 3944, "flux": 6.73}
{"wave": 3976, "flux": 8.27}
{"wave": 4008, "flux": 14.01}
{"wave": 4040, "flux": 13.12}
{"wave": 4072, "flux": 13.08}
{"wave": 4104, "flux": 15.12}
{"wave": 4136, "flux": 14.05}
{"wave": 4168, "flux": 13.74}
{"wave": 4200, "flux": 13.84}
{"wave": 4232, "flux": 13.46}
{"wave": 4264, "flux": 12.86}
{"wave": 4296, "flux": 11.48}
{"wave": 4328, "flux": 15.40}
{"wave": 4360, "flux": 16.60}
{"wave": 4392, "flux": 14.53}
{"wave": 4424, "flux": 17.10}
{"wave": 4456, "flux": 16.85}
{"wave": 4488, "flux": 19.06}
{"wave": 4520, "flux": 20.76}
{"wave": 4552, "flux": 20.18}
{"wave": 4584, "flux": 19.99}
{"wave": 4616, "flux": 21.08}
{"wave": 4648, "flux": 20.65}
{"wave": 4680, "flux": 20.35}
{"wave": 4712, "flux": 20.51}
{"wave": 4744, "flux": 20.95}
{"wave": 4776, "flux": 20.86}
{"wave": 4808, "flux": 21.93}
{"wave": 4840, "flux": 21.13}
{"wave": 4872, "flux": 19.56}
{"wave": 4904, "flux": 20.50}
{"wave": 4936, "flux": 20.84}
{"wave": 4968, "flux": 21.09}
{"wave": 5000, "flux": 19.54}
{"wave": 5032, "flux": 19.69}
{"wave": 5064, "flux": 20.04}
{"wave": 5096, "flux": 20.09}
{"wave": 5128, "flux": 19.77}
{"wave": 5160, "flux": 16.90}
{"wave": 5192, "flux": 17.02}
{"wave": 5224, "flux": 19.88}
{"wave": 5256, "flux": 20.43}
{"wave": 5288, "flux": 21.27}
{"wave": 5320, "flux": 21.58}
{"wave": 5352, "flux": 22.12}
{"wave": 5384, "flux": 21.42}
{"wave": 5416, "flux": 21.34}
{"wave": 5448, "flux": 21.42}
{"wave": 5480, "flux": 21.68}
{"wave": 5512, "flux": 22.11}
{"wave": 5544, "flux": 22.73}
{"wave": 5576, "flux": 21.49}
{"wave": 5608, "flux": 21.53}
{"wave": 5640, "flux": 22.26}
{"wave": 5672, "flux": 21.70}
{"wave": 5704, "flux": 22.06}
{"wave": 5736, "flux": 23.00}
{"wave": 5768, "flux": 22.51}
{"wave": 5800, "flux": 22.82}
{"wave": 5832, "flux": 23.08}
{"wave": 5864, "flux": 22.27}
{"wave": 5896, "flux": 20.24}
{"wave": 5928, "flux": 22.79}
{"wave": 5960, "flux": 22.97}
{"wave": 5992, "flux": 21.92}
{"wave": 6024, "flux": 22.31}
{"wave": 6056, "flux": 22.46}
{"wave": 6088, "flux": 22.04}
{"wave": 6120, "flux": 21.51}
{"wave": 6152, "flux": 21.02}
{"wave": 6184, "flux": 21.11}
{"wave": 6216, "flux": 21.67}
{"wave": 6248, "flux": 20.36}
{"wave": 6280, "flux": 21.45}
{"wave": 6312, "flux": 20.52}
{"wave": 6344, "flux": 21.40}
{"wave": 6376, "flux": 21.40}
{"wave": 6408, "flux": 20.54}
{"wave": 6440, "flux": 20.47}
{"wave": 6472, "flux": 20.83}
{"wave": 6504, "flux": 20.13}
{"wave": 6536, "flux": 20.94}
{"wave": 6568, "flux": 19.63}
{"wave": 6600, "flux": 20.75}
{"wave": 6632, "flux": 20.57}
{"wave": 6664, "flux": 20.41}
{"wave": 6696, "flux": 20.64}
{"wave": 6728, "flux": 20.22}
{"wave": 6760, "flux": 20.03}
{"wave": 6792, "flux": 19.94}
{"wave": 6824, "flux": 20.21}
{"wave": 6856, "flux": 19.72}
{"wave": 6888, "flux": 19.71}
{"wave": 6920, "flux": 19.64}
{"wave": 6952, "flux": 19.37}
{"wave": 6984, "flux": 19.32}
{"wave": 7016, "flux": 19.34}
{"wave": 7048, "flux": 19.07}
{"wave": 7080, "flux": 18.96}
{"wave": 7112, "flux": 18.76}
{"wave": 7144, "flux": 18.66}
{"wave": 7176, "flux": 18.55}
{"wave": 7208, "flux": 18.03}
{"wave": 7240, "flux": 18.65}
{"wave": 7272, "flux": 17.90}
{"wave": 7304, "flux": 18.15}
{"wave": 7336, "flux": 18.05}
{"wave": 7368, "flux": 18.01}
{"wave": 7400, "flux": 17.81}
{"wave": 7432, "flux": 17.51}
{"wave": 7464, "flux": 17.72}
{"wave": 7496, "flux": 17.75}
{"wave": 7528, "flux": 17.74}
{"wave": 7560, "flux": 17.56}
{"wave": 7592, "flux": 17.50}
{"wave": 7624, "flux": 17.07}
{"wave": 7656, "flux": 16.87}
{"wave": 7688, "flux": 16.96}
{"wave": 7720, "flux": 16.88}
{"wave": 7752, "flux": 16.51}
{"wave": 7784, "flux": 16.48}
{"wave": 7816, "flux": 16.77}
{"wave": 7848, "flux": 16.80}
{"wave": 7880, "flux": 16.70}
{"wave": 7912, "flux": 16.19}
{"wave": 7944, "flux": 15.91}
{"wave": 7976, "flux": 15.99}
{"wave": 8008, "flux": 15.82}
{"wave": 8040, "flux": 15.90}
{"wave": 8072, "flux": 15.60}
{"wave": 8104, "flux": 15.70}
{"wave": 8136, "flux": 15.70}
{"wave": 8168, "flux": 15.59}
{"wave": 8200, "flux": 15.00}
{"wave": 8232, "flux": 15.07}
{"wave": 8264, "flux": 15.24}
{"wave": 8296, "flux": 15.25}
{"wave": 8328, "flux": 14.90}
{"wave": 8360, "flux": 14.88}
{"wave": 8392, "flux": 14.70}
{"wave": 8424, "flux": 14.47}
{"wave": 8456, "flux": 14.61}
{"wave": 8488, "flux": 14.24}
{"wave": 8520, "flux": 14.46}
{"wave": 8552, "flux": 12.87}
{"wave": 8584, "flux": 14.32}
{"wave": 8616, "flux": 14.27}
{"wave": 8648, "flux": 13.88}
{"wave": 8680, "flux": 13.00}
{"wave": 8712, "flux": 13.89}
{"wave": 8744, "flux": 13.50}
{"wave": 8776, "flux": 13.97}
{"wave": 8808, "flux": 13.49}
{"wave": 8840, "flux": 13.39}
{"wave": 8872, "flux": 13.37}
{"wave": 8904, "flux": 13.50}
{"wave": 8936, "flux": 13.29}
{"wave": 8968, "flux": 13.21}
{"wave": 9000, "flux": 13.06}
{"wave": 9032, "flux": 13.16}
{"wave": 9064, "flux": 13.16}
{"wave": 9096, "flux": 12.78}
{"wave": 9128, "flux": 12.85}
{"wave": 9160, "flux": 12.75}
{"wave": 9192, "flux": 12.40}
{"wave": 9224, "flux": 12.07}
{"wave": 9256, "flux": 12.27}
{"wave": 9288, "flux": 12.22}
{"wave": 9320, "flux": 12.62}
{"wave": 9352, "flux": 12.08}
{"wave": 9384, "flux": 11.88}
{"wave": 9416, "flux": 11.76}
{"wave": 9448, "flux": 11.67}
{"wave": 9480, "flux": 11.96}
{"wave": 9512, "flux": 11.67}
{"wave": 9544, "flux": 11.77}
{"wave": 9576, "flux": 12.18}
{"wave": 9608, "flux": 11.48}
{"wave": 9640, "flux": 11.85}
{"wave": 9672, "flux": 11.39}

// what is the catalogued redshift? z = 0.000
